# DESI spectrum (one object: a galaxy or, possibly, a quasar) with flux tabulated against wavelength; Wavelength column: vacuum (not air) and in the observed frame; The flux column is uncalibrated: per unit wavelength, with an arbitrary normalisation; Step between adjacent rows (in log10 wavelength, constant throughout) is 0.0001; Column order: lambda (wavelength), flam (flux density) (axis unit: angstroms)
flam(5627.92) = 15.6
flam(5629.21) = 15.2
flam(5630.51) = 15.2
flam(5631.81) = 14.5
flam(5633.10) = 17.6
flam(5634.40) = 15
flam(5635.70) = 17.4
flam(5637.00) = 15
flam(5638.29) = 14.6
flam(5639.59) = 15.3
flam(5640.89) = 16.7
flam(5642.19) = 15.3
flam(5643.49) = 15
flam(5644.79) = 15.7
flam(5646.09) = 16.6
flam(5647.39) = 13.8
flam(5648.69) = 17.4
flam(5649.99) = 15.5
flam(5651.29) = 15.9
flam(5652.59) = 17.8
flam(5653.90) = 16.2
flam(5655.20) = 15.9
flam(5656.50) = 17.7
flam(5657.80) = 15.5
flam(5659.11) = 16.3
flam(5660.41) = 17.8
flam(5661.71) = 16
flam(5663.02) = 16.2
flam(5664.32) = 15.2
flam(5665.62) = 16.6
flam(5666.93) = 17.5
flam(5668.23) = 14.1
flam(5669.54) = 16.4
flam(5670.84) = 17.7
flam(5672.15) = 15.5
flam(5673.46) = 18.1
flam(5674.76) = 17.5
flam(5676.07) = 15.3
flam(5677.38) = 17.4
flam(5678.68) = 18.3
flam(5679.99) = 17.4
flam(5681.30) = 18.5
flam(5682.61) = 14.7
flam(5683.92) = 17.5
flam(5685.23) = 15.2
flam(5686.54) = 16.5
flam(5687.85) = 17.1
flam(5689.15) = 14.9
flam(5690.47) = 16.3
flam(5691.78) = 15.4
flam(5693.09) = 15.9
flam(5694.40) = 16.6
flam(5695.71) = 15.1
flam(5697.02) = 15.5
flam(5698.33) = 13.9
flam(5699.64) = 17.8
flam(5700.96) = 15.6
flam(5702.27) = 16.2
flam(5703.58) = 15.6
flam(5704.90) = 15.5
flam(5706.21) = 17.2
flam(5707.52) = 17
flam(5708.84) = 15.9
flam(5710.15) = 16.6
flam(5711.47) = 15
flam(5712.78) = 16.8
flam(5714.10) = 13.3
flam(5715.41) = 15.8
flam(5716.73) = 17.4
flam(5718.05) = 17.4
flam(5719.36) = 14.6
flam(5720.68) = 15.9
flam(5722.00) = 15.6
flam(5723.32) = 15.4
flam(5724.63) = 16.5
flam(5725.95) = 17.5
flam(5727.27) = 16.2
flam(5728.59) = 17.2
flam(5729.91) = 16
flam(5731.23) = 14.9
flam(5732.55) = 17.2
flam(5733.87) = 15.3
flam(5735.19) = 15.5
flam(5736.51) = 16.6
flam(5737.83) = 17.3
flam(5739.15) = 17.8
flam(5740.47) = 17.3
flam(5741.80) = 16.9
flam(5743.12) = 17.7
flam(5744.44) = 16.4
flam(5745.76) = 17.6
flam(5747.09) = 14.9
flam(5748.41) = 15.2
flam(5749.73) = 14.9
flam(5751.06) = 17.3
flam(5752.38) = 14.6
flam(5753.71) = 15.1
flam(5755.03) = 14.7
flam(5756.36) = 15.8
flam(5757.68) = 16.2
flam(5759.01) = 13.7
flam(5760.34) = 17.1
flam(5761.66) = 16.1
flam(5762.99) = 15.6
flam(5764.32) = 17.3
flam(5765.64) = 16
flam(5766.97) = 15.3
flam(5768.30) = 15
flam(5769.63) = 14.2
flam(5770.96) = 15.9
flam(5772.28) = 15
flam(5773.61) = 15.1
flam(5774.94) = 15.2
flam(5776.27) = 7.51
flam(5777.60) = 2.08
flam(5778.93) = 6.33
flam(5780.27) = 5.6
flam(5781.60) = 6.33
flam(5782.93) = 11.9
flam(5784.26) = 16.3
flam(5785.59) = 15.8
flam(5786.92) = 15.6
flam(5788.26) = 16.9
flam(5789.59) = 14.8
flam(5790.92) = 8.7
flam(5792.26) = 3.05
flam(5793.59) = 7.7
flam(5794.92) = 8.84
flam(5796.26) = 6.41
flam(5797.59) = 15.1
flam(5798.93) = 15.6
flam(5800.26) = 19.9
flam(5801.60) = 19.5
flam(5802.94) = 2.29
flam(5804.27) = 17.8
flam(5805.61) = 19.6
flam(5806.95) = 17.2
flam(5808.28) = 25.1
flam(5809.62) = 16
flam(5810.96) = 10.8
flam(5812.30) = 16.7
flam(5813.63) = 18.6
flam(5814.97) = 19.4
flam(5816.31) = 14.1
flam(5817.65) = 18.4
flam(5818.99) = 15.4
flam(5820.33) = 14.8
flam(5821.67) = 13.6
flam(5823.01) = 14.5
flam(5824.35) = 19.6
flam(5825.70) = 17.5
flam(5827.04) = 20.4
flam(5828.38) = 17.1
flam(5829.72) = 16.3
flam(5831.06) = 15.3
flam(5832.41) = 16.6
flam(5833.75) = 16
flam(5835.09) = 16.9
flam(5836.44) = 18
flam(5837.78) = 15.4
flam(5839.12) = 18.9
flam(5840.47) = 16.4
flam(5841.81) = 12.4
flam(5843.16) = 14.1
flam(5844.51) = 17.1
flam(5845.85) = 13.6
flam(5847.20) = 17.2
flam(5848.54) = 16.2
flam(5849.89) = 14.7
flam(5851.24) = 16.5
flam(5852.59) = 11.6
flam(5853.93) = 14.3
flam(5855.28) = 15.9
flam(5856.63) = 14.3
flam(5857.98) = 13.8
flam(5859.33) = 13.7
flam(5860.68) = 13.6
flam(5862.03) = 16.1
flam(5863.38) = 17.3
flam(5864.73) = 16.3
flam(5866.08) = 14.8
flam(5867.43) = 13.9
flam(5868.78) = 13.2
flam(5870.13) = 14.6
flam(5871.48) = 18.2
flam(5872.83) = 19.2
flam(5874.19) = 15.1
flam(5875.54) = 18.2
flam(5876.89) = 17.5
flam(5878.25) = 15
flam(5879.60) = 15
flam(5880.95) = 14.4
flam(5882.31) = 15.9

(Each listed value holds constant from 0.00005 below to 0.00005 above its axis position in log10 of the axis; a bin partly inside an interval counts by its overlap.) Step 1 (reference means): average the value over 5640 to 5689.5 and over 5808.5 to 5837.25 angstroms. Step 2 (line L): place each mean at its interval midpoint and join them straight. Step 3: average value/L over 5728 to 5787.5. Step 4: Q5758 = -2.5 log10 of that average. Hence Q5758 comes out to 0.13 mag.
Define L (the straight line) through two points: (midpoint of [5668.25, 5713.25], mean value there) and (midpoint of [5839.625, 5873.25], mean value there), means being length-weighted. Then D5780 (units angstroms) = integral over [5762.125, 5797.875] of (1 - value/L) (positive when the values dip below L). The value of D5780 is 8.5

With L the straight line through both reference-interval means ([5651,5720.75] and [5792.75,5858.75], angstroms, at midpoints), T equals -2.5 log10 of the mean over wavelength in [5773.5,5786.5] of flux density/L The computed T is 0.48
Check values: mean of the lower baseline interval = 16.3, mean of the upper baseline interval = 15.5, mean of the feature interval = 10.1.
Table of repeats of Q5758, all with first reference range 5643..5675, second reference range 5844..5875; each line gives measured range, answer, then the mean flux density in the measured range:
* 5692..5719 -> 0.006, 16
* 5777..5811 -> 0.235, 12.6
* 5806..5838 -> -0.094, 16.9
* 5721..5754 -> -0.026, 16.3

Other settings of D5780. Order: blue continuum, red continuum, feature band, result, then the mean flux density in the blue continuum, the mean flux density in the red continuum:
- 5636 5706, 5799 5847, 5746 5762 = 0.8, 16.2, 16.4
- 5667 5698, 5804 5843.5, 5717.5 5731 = 0.3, 16.4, 16.8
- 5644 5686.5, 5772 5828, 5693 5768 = -4.3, 16.5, 13.8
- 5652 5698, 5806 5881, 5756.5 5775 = 0.7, 16.4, 16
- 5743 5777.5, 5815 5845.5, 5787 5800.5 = 3.5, 15.1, 16.3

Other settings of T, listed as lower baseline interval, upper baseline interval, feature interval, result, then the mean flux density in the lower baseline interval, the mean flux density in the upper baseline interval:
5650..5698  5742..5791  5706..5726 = -0.05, 16.4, 14.1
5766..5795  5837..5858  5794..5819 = -0.19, 11.6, 15.2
